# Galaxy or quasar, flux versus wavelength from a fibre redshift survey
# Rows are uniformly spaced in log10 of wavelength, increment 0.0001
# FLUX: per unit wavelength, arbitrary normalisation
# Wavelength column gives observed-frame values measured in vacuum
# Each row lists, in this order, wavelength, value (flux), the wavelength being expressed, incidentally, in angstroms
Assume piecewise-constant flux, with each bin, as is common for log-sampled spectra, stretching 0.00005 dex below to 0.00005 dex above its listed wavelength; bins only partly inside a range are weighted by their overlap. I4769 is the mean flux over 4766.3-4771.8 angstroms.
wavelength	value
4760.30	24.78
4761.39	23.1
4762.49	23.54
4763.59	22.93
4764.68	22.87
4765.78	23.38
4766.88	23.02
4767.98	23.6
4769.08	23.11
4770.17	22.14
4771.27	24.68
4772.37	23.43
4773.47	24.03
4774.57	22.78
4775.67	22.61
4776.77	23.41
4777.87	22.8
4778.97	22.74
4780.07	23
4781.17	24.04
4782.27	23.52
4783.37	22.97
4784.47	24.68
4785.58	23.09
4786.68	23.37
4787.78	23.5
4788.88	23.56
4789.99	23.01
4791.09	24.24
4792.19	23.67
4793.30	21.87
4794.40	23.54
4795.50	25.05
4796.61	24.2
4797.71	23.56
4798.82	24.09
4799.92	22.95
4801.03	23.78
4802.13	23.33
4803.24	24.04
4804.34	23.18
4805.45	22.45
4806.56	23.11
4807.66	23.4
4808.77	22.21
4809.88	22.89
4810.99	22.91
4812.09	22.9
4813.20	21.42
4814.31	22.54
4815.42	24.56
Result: 23.3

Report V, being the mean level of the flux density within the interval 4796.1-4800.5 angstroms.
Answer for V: 23.7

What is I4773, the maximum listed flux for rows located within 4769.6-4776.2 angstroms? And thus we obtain 24.68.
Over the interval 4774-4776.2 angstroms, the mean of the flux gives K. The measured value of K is 22.7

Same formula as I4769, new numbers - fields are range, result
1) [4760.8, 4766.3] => 23.2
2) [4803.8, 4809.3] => 22.9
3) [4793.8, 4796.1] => 24.3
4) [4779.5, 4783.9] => 23.4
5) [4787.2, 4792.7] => 23.6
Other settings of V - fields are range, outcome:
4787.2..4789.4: 23.6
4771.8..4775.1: 23.4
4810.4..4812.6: 23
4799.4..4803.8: 23.5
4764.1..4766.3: 23.2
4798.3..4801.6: 23.6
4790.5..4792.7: 24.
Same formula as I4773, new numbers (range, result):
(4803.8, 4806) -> 23.18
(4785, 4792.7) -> 24.24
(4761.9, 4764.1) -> 23.54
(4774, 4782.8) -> 24.04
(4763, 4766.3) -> 23.38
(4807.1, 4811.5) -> 23.4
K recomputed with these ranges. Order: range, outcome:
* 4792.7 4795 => 22.8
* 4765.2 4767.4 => 23.1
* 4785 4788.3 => 23.3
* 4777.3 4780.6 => 22.9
